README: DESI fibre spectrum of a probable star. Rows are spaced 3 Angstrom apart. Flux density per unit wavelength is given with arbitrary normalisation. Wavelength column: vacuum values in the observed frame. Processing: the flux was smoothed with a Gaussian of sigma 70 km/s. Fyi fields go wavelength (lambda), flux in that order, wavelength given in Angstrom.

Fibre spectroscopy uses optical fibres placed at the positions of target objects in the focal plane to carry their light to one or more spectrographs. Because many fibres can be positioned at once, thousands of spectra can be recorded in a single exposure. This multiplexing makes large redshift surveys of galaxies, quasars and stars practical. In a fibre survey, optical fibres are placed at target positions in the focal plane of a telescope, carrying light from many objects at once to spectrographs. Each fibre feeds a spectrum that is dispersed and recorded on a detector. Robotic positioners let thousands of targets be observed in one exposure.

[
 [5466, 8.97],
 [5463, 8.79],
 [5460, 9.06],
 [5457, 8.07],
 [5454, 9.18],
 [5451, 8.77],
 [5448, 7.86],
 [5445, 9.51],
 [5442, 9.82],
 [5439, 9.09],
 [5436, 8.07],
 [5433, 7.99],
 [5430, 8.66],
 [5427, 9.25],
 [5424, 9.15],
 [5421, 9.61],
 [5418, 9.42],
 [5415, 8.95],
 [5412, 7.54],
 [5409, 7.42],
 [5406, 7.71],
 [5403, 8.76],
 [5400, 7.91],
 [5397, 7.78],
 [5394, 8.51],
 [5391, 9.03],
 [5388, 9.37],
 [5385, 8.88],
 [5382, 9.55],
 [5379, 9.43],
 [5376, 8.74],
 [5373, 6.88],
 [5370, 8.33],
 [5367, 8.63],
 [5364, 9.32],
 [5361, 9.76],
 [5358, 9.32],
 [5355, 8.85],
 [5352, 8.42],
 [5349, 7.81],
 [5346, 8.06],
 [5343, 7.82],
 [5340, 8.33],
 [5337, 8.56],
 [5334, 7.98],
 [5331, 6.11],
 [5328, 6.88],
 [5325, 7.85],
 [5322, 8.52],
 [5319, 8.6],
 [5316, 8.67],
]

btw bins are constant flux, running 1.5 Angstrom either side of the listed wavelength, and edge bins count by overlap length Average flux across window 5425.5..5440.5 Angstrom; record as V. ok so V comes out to 8.61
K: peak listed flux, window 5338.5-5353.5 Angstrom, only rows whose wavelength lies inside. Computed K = 8.42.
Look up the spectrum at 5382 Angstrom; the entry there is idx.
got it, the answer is 9.55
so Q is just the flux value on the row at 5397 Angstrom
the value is 7.78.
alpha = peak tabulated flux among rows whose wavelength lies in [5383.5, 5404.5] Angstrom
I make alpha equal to 9.37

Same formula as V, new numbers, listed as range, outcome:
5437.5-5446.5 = 9.47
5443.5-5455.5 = 8.83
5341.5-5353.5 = 8.03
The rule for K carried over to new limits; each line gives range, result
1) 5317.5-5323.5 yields 8.6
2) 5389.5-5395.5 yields 9.03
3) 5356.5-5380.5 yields 9.76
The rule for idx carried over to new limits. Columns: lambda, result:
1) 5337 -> 8.56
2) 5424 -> 9.15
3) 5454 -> 9.18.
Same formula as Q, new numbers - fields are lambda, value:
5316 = 8.67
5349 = 7.81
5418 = 9.42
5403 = 8.76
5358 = 9.32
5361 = 9.76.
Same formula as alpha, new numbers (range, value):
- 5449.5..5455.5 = 9.18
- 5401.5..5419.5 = 9.42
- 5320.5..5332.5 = 8.52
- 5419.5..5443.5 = 9.82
